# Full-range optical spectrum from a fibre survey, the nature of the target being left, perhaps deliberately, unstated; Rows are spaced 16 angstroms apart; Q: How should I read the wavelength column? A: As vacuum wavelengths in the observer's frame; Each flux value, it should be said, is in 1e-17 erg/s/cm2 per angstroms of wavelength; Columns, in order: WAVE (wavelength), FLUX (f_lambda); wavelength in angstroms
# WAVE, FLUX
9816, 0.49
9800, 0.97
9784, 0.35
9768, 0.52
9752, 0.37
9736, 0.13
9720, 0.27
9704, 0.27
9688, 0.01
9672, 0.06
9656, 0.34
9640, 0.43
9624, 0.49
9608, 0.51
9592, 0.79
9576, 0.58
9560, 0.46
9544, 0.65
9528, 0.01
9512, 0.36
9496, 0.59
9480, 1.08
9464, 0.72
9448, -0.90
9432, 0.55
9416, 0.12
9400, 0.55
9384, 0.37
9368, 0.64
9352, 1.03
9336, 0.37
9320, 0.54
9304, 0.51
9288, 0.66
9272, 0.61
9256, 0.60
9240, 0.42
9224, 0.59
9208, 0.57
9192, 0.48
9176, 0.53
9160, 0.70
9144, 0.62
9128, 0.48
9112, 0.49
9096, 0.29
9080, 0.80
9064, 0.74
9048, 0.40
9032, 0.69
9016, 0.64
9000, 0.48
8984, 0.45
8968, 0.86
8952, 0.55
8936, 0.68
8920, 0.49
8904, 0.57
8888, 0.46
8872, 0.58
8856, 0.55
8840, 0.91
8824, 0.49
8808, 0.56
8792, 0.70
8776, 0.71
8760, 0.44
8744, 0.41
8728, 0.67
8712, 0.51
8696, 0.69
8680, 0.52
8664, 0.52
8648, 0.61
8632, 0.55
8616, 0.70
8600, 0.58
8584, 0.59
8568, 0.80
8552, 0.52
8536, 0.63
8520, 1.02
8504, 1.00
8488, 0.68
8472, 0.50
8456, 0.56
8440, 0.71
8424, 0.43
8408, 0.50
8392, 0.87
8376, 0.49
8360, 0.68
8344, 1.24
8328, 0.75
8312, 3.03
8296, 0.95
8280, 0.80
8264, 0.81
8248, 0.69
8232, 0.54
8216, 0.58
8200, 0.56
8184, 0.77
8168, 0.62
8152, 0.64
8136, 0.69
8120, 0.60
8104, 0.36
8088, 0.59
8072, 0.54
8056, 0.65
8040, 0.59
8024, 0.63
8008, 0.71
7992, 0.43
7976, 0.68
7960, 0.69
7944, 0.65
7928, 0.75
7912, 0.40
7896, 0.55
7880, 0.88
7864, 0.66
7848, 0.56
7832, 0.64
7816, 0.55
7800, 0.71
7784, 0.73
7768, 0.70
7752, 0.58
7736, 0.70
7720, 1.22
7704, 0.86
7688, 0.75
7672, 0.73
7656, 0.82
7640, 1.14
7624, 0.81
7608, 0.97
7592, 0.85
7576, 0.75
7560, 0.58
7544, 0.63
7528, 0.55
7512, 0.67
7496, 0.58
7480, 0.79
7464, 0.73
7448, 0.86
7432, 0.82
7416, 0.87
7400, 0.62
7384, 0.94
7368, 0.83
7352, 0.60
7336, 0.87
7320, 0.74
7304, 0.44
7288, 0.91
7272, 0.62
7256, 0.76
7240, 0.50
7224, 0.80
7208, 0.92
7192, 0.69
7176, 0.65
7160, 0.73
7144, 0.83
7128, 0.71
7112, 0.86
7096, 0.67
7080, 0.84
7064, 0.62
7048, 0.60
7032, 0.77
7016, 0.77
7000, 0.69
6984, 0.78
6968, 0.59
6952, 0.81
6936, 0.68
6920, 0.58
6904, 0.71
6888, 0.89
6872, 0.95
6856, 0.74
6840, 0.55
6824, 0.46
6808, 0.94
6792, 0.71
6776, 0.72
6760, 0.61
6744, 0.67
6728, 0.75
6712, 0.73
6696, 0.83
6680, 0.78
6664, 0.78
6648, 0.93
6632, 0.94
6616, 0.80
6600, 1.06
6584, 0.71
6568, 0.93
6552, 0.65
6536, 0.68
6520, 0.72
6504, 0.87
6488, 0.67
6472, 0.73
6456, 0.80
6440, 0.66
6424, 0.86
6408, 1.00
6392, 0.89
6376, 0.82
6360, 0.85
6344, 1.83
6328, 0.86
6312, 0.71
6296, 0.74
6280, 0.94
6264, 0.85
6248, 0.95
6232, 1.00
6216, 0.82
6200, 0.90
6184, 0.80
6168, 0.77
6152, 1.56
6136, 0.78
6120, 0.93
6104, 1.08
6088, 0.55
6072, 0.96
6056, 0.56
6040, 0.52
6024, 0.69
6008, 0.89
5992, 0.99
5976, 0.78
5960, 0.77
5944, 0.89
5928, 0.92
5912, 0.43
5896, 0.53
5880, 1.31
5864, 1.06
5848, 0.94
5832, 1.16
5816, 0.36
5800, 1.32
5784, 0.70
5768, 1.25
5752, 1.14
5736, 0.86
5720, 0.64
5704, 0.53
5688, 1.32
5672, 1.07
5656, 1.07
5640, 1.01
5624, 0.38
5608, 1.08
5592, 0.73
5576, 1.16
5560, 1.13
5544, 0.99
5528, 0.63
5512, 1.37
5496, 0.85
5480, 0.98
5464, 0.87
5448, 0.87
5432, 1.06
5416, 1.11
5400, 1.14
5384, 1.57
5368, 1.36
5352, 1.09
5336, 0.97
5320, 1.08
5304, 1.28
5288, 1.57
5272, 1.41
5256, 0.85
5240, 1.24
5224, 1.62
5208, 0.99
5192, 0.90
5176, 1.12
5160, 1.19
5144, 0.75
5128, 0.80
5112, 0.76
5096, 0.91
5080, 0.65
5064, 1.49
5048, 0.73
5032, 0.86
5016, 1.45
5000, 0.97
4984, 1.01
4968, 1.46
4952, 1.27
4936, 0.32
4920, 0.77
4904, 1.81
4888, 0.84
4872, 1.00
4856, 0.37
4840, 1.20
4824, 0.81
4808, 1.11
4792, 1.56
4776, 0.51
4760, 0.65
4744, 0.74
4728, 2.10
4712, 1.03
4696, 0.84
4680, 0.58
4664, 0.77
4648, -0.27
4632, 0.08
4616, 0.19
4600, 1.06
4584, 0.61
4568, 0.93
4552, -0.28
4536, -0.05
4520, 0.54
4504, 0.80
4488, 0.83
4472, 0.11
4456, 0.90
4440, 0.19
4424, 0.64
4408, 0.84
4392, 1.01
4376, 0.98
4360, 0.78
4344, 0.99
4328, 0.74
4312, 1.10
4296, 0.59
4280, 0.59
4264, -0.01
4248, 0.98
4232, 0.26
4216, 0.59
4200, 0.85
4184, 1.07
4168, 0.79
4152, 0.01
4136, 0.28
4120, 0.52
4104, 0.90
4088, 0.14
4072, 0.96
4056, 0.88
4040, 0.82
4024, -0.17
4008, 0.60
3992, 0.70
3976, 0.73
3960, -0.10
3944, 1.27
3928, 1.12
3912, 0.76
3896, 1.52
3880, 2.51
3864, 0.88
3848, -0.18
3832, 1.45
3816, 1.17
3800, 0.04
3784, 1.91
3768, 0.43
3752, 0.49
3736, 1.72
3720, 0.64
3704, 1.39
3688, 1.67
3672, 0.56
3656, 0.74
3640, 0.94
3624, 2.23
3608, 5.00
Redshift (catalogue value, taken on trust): 0.266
